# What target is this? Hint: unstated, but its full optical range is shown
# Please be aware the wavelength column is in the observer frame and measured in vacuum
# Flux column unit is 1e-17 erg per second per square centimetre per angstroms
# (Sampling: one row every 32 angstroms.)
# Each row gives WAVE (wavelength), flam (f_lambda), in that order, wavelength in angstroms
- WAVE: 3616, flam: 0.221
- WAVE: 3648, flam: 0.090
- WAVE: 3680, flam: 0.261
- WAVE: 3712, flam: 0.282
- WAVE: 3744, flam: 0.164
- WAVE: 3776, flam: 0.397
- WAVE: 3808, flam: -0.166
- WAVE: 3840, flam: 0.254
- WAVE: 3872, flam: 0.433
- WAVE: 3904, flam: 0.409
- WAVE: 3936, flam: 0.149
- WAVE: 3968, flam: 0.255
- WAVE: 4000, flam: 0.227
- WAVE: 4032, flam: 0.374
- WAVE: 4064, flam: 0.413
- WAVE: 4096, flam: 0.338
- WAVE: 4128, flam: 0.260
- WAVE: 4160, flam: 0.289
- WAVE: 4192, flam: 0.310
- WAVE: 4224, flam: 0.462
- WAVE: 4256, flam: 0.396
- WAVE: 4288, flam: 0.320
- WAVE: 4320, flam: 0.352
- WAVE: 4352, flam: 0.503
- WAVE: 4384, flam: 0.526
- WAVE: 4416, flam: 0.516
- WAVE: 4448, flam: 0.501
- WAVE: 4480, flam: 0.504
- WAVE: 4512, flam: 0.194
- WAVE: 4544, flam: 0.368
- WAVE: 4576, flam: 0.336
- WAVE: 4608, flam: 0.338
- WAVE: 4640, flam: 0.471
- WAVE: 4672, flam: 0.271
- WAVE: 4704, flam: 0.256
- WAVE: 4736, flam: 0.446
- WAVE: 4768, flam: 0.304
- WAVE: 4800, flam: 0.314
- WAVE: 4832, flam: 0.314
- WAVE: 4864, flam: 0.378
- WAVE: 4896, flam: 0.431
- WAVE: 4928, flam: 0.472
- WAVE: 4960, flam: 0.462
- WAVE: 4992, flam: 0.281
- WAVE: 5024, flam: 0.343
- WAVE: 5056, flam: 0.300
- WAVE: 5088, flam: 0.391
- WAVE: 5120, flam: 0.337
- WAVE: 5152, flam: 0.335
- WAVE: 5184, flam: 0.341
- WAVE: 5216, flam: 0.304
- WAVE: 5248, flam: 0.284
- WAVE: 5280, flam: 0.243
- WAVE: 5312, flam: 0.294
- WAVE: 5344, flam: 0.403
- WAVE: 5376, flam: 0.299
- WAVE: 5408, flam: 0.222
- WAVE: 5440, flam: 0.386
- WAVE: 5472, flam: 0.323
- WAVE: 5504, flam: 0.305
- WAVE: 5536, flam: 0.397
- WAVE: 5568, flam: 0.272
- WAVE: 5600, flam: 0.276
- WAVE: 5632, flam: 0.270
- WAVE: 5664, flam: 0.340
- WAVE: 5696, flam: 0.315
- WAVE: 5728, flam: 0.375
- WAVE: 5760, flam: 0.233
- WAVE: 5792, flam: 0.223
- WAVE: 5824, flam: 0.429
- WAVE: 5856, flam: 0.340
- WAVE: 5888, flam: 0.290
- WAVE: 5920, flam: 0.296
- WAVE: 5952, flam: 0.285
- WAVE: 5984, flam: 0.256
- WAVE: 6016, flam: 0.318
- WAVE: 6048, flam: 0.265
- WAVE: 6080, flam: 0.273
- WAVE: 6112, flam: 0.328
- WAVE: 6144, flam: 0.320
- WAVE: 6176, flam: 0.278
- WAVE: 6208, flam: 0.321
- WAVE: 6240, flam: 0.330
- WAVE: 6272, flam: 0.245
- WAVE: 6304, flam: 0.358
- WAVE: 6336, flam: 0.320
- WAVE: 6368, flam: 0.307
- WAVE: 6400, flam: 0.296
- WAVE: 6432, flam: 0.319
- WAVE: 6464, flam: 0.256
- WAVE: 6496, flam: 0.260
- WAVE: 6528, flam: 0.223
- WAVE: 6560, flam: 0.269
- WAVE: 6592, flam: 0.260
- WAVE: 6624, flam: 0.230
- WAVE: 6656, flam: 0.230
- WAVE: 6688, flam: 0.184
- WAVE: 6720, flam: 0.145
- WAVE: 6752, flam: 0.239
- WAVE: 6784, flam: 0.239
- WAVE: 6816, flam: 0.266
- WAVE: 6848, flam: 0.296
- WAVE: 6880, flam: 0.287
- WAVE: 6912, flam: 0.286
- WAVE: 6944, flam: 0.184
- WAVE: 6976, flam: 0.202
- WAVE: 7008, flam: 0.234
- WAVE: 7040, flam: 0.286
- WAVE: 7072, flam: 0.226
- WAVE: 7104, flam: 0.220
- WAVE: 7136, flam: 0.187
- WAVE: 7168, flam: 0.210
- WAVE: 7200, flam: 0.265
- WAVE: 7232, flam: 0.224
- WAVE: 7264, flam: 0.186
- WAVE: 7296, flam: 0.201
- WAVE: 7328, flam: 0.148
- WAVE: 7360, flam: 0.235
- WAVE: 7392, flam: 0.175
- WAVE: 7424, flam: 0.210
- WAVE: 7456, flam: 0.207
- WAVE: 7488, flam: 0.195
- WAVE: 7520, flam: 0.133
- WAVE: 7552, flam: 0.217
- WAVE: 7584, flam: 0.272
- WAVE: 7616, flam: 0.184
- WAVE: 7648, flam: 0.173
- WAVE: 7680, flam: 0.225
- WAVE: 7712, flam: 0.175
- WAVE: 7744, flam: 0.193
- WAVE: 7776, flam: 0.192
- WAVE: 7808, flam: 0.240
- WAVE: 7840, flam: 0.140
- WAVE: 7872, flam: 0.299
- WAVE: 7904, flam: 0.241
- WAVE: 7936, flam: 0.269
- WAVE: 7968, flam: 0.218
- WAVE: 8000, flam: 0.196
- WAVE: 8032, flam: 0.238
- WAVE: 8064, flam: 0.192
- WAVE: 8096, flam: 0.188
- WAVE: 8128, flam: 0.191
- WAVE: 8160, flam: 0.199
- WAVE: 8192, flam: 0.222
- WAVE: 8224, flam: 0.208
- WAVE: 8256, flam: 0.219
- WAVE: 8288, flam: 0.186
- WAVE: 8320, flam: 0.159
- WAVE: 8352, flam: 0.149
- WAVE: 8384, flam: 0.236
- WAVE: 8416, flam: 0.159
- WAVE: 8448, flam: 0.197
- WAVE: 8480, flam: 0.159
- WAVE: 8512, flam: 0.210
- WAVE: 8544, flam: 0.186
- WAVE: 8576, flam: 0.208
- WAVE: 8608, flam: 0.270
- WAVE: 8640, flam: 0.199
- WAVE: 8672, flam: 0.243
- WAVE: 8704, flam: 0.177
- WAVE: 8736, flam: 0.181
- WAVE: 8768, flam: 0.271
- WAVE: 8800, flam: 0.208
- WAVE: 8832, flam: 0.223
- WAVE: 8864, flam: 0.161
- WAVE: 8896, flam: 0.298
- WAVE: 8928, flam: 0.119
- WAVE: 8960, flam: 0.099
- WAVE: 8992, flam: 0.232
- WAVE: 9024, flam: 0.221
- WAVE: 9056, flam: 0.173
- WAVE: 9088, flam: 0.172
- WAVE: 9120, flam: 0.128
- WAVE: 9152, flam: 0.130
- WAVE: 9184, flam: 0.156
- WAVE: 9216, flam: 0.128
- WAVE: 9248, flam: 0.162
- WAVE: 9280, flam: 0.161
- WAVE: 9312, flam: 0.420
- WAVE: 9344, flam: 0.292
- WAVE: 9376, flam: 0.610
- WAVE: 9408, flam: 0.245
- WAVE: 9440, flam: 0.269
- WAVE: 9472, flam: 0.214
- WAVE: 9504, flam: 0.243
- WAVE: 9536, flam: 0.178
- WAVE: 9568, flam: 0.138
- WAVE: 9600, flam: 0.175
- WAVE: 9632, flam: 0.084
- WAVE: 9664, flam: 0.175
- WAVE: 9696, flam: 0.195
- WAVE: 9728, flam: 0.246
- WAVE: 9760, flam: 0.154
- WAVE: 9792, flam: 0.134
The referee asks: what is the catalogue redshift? 0.049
